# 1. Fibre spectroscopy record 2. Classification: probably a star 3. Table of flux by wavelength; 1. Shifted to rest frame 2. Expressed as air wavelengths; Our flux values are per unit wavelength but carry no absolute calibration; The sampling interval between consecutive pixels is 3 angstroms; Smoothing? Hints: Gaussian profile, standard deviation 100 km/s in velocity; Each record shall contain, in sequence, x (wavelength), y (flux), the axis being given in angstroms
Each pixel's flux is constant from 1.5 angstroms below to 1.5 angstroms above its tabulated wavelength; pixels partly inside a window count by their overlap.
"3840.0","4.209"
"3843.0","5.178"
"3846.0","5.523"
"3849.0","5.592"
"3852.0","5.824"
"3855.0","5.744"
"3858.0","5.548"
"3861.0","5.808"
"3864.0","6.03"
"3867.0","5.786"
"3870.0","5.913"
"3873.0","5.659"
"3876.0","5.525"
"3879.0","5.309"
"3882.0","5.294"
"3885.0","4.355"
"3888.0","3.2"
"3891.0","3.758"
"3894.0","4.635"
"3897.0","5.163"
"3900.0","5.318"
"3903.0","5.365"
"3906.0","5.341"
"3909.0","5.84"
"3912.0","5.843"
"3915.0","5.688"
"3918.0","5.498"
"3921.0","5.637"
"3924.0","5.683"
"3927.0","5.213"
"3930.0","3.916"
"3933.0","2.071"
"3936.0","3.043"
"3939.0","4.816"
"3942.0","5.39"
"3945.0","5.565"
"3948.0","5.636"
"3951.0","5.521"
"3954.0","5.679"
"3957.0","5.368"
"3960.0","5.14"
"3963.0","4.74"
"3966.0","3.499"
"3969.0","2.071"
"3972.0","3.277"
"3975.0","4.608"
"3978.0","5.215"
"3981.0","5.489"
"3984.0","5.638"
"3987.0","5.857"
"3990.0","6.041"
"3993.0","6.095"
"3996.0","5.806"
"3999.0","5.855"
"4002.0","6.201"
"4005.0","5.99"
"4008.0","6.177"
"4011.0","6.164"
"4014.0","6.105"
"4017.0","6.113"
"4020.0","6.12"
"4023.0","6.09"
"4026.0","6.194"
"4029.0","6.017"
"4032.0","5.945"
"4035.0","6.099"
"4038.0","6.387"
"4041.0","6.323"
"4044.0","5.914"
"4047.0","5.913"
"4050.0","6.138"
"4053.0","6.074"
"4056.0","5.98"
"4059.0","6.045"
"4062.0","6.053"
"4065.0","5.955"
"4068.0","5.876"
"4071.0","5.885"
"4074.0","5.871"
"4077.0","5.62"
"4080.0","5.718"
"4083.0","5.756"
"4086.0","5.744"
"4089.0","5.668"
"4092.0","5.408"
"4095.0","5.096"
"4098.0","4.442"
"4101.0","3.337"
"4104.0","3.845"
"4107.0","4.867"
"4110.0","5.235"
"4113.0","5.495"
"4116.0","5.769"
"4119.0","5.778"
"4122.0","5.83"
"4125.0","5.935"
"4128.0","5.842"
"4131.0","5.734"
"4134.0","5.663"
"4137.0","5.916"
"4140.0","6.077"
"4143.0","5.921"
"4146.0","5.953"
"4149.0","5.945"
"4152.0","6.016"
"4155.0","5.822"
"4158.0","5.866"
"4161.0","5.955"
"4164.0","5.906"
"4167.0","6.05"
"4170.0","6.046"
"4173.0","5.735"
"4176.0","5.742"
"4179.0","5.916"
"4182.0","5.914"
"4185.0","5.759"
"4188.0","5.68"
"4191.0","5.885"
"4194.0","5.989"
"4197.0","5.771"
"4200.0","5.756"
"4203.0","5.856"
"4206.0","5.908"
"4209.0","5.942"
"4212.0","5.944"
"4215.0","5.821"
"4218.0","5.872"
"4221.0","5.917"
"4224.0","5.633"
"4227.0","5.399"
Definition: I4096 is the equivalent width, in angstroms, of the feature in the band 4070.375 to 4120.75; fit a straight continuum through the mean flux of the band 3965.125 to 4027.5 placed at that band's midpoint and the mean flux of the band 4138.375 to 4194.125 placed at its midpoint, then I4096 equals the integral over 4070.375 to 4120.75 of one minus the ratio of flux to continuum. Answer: 4.1 angstroms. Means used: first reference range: 5.48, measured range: 5.26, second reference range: 5.9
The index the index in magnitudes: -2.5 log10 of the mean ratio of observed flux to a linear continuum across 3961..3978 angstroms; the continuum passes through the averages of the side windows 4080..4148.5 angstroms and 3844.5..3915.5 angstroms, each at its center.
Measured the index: 0.37 mag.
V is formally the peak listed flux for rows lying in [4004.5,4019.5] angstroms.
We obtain 6.177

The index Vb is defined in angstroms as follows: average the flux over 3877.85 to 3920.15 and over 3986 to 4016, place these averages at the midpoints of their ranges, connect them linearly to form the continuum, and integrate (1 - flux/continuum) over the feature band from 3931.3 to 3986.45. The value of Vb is 9.9 angstroms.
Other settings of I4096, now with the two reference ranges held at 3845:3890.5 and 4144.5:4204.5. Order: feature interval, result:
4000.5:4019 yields -1.7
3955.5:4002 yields 4.5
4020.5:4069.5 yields -3.5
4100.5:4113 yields 2.7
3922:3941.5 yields 4.4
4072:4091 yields 0.0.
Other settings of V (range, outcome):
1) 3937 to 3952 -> 5.636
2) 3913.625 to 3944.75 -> 5.688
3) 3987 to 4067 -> 6.387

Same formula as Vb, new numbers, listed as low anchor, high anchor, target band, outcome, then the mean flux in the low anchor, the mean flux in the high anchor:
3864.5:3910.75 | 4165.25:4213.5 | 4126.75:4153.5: -0.7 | 5.12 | 5.87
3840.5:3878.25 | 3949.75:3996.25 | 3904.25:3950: 2.0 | 5.63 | 4.98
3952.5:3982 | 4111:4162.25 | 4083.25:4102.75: 1.8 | 4.49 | 5.85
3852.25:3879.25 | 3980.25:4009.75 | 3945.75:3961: 1.0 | 5.73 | 5.93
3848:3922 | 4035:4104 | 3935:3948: 1.4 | 5.34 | 5.66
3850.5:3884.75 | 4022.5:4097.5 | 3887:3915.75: 3.3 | 5.63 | 5.89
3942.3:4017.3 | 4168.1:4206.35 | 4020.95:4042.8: -2.7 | 5.34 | 5.84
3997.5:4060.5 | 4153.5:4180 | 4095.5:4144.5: 5.0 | 6.09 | 5.89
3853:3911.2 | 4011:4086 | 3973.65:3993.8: 0.6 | 5.25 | 6.01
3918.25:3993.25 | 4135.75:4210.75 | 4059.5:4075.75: -1.7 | 4.84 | 5.89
